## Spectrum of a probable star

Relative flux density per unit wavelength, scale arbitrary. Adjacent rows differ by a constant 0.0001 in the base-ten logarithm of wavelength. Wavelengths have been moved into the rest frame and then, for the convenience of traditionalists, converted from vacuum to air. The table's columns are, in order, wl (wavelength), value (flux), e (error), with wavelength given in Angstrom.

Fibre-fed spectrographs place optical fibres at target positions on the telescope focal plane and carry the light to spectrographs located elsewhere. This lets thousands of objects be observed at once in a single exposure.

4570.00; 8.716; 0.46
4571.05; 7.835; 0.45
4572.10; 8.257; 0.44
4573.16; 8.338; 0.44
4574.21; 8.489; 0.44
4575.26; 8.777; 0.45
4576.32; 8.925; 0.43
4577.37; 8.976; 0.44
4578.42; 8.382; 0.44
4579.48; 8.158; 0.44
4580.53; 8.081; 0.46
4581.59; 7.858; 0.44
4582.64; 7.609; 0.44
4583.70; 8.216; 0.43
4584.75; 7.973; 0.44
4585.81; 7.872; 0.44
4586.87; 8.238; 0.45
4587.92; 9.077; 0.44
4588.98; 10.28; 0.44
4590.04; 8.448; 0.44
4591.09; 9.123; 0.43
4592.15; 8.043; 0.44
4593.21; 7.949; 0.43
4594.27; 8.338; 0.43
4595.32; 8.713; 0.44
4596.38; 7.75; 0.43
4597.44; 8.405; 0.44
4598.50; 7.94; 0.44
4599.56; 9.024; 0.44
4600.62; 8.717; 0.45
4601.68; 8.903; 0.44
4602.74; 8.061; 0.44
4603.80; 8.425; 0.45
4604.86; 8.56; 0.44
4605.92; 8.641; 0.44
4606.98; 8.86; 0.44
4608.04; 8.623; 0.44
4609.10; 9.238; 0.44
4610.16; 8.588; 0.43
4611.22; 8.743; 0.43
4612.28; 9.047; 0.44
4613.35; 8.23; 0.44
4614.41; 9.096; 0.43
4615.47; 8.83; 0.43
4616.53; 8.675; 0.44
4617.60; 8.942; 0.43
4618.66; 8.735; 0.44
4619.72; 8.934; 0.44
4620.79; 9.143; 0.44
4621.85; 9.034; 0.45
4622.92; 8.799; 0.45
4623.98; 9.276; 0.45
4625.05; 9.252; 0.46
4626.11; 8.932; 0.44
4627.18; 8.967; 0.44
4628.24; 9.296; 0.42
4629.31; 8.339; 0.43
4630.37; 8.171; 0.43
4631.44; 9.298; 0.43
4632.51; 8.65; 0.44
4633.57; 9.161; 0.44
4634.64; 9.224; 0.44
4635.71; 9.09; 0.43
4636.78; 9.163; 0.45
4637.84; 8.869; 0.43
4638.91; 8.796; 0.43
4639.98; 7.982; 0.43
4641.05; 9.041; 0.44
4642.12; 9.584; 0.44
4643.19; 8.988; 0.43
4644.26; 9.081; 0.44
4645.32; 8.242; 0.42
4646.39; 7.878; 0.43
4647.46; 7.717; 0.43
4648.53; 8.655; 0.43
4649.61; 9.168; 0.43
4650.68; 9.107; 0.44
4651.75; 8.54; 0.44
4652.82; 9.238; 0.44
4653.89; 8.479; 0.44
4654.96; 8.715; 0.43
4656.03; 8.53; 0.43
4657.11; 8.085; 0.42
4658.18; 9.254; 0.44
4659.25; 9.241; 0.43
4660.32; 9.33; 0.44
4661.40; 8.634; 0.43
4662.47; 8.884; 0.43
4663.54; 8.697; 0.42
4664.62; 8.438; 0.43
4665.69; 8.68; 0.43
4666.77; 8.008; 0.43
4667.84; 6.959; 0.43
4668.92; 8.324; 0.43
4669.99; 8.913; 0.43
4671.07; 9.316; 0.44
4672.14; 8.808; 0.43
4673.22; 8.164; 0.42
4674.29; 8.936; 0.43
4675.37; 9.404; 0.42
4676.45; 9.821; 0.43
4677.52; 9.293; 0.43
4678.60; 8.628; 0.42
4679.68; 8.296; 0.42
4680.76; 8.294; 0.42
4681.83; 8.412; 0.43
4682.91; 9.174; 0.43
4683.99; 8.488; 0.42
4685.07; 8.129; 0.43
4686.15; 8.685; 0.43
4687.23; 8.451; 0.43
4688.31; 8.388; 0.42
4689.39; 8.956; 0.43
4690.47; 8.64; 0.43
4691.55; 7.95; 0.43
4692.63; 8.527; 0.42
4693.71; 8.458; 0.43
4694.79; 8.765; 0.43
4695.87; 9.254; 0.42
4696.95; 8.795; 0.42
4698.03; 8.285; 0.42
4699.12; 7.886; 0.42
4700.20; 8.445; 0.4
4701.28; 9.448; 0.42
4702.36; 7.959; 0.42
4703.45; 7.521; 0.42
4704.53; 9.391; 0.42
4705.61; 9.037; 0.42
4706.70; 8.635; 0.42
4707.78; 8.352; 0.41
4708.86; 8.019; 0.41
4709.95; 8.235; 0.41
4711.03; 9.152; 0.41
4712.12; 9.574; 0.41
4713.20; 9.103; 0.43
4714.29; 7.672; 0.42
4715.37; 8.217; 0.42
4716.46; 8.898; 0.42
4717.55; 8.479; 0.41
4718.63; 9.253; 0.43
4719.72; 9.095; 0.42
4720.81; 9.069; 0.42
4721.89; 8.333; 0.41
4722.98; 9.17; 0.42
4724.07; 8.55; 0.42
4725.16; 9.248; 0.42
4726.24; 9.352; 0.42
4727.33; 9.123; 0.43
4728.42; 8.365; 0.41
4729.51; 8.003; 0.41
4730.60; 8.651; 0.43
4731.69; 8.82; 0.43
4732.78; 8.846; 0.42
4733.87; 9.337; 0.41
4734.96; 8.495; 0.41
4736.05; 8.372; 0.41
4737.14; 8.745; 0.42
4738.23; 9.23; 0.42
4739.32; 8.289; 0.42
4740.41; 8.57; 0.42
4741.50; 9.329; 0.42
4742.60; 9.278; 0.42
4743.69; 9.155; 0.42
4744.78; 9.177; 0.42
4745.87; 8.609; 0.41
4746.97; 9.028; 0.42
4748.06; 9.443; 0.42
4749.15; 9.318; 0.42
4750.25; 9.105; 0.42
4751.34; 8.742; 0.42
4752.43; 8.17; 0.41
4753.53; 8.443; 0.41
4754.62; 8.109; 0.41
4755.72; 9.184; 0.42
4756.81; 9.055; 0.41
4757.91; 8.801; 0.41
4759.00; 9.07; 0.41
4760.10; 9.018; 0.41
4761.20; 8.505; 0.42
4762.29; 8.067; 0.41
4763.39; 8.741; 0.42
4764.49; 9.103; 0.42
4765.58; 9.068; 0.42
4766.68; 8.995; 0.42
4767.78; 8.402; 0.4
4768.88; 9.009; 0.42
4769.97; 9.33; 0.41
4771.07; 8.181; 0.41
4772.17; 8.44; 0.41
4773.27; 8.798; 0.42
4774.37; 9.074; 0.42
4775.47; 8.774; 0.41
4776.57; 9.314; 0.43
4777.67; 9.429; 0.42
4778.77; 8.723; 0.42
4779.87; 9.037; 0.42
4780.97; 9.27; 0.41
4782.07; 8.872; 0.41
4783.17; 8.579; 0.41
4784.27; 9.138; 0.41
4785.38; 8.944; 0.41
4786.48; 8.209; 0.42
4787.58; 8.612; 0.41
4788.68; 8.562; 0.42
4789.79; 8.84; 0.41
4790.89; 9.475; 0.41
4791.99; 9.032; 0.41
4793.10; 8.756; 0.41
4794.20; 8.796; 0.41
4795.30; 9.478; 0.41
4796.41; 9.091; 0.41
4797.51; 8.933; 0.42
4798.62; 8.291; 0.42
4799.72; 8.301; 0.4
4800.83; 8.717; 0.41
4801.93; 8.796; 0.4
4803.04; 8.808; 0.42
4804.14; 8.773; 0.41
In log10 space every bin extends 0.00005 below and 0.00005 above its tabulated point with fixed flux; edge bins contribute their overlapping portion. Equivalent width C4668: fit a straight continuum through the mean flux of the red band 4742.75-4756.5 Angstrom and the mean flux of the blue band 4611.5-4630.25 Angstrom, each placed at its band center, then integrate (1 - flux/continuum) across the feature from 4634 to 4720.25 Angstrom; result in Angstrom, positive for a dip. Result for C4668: 2.1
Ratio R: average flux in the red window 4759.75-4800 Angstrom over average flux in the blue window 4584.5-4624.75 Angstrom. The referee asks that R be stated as 1.0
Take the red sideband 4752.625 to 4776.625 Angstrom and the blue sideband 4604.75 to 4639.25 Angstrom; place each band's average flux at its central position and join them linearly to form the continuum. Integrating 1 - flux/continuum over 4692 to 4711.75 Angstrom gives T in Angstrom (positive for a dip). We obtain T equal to 0.6 Angstrom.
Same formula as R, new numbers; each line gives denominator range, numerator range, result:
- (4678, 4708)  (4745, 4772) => 1.03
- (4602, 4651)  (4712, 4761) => 1.00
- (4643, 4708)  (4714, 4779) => 1.02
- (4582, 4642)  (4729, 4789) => 1.01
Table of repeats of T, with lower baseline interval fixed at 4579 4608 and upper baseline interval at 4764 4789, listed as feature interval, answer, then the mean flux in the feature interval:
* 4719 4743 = -0.2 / 8.83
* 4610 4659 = -1.7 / 8.82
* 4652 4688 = -0.3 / 8.69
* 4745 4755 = 0.0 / 8.8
